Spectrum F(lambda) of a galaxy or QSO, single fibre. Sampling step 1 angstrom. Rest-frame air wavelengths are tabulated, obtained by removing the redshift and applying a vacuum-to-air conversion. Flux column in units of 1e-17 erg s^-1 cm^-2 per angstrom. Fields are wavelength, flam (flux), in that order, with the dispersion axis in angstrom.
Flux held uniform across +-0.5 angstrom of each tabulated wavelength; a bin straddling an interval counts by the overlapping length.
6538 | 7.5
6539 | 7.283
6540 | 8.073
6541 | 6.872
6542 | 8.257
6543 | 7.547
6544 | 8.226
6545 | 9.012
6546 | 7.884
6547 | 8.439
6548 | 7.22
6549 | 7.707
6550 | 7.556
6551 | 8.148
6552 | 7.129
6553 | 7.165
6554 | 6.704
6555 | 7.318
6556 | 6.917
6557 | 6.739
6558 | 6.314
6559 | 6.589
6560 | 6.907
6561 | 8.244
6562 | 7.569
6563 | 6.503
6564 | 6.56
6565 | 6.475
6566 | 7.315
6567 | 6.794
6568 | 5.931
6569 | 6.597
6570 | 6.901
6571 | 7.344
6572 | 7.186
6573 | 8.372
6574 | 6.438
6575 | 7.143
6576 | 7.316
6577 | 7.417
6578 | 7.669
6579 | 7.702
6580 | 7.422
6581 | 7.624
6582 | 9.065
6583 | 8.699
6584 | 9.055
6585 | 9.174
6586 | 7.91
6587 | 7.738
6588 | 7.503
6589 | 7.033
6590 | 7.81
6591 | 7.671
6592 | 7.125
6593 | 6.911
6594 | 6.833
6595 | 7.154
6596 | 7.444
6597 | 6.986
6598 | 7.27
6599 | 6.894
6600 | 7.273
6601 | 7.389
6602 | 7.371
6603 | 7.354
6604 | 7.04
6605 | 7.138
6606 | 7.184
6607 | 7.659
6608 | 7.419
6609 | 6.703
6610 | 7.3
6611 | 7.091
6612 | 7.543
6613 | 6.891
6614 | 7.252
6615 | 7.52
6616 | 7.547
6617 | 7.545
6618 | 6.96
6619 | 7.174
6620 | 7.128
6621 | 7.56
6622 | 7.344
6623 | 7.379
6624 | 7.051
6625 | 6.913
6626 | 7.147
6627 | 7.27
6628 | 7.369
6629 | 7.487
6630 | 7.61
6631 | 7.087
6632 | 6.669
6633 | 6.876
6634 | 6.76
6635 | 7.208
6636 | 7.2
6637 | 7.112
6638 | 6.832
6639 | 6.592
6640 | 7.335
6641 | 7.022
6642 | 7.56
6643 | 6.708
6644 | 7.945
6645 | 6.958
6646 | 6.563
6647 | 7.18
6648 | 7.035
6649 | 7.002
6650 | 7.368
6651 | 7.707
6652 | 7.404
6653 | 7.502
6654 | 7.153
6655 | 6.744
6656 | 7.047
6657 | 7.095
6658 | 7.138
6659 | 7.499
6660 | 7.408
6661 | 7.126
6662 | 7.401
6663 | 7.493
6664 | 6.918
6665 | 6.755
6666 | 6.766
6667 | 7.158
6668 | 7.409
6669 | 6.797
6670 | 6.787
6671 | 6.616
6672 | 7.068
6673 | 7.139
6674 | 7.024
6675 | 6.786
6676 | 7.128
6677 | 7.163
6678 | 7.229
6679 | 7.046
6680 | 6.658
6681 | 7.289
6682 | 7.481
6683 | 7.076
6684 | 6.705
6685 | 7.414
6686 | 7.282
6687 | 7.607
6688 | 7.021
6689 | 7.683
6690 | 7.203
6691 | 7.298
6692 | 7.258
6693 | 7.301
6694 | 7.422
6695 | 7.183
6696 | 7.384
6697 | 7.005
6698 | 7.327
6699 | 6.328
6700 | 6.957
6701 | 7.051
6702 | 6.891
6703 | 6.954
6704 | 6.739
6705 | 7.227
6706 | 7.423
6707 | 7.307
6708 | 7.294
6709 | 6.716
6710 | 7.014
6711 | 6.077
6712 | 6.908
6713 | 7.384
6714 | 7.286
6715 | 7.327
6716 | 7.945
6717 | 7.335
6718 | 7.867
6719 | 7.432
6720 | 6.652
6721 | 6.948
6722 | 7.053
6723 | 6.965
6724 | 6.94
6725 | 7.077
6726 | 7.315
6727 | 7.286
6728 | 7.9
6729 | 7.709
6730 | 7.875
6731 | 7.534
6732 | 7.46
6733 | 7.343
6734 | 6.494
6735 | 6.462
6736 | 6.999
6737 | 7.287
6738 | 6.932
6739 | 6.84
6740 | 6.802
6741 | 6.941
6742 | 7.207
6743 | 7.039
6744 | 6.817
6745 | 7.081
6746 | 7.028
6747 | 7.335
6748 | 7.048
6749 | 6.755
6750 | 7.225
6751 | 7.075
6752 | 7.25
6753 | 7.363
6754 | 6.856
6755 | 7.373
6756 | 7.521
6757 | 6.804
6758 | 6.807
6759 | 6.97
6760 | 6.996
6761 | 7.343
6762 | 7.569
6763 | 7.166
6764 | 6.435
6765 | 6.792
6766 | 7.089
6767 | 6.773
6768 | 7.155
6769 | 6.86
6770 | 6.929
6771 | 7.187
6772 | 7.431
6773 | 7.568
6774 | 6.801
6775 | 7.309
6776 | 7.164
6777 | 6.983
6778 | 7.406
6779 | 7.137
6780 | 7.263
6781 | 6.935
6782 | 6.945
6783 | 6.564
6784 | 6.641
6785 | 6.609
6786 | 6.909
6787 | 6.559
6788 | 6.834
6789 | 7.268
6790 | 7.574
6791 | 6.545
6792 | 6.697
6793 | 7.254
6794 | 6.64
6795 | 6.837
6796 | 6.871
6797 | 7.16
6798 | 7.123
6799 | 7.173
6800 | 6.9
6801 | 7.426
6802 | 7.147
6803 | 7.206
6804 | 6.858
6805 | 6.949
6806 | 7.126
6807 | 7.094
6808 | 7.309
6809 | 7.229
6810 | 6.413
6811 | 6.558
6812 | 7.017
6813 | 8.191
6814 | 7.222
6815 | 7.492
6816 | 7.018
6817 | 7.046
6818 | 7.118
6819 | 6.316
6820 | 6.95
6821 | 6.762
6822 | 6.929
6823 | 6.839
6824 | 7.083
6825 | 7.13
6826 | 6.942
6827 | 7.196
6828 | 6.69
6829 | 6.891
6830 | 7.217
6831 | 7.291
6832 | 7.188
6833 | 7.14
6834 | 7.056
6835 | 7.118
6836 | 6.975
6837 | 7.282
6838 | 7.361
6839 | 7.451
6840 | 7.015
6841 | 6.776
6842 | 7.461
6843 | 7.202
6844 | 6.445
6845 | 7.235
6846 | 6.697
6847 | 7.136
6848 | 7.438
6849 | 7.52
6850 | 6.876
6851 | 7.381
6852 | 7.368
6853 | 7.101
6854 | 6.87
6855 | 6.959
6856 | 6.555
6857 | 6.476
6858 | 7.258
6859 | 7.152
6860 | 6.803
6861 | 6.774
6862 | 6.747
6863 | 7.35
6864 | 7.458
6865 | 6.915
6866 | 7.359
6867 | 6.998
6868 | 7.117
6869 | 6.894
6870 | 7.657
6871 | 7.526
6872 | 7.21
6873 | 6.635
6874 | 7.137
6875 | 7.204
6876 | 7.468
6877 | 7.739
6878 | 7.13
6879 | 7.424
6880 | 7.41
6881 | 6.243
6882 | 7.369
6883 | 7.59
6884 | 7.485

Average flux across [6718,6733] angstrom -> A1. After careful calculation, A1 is 7.32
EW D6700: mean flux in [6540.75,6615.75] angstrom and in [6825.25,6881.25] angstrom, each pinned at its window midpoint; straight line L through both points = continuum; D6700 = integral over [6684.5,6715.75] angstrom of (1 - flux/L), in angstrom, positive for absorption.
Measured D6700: 0.5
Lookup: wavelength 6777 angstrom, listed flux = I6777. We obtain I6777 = 6.983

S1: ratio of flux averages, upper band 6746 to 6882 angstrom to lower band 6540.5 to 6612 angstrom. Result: 0.96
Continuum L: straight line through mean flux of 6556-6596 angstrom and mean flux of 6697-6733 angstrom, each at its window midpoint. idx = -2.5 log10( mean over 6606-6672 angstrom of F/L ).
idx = 0.016 mag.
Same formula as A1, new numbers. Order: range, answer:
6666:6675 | 6.97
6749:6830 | 7.03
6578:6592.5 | 7.96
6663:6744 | 7.12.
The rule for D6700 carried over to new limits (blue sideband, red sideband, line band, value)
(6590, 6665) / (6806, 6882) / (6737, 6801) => 0.9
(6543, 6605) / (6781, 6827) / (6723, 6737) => -0.3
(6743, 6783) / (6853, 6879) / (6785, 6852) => 0.4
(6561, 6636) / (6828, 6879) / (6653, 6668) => 0.3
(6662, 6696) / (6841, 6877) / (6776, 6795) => 0.5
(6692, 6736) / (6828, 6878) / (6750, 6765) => 0.1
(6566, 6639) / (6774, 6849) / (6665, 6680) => 0.5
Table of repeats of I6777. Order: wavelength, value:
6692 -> 7.258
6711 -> 6.077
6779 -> 7.137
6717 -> 7.335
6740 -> 6.802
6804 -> 6.858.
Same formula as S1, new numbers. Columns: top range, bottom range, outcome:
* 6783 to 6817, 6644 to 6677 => 0.99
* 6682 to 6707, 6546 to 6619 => 0.98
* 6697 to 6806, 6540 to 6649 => 0.97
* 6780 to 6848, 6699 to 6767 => 0.99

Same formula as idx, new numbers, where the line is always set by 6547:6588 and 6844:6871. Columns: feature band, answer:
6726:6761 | 0.01 mag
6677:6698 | 0.00 mag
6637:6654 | 0.02 mag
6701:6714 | 0.03 mag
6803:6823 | 0.01 mag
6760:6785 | 0.02 mag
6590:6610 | 0.02 mag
